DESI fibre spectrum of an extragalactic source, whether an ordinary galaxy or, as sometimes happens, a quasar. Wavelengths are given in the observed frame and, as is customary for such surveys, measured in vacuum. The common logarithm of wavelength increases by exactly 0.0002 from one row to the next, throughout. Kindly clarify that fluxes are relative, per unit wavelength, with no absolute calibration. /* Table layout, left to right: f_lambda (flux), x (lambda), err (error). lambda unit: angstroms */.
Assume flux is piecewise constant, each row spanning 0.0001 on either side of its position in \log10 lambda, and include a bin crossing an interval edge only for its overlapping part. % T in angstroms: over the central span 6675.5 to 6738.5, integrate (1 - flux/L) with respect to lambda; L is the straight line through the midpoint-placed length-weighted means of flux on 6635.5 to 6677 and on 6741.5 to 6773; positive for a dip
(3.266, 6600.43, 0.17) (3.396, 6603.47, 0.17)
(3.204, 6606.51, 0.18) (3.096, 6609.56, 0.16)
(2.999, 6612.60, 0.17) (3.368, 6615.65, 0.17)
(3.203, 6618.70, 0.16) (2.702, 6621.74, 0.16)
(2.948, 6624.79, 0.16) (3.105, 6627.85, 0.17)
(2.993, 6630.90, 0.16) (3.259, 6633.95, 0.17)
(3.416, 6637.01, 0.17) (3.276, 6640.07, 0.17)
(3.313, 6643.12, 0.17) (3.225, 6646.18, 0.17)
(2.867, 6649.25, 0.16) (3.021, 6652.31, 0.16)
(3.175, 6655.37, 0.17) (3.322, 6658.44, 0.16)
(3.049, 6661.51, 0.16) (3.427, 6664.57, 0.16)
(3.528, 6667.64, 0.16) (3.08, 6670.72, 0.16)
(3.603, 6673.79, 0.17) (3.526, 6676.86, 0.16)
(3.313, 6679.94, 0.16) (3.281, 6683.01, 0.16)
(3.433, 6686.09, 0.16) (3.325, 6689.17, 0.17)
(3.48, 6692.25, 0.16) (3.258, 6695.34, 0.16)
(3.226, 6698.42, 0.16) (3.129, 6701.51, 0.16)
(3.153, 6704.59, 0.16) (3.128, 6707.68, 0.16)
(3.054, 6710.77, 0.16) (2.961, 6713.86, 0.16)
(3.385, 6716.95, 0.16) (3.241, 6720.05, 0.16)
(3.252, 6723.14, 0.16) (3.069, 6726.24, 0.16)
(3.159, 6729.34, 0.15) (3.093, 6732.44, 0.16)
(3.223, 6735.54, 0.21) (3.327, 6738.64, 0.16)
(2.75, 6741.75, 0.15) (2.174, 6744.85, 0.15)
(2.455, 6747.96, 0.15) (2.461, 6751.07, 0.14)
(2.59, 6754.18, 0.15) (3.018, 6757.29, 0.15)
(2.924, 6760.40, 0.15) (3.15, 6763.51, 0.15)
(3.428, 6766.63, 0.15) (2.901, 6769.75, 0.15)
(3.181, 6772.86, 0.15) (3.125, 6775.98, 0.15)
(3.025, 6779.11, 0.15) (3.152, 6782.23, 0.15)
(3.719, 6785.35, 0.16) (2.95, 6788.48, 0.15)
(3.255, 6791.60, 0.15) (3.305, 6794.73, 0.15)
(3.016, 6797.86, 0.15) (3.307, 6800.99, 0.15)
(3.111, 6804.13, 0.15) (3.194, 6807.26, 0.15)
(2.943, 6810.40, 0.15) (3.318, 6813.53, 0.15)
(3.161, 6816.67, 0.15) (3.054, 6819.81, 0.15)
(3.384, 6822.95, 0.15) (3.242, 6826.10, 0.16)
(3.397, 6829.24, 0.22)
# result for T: -4.15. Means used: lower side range 3.27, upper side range 2.81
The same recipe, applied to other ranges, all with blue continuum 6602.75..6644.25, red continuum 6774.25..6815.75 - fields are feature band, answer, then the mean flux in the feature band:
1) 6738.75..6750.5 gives 2.3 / 2.57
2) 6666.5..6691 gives -1.7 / 3.38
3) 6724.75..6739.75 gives 0.0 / 3.17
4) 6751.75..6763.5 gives 1.2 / 2.86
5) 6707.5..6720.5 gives 0.1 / 3.15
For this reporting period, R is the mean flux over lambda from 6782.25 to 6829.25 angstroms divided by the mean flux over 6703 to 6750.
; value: 1.1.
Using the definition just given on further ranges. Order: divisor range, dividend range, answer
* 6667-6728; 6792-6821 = 0.97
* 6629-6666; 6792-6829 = 1.00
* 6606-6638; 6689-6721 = 1.03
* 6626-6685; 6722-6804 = 0.93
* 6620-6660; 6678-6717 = 1.04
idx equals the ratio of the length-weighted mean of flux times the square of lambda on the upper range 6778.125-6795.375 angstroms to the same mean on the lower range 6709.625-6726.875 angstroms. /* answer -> 1.0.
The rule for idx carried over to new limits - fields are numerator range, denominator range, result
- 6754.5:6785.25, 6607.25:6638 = 1.05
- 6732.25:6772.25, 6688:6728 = 0.91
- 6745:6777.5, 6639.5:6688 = 0.91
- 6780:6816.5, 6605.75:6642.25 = 1.08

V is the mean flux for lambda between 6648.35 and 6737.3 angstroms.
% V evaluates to 3.24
